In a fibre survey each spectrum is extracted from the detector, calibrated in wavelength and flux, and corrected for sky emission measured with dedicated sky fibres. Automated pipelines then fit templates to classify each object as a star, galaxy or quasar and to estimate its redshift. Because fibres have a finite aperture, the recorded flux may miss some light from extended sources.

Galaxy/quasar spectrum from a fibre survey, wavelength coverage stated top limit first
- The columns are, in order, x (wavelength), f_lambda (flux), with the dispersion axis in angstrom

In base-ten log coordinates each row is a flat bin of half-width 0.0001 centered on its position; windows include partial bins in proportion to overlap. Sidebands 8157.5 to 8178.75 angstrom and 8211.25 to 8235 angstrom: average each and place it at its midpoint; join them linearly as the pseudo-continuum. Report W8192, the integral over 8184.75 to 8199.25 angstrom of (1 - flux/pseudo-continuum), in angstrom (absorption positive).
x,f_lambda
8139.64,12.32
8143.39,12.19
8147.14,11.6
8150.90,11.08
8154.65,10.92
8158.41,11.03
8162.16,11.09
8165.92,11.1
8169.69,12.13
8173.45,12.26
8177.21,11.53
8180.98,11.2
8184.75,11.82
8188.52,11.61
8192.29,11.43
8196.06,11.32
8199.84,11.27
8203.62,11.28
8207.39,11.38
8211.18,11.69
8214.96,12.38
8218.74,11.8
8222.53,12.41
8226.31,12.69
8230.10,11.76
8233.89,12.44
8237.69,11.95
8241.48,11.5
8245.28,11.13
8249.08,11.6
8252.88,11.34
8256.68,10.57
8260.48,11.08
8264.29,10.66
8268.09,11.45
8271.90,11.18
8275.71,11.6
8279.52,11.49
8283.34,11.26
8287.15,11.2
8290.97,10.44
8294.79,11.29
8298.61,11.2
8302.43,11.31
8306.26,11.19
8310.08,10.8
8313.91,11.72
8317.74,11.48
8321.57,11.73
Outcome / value 0.4 angstrom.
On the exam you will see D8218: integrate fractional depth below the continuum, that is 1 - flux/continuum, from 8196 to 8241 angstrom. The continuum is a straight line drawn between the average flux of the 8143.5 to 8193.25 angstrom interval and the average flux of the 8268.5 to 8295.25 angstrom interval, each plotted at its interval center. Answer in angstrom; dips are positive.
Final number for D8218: -2.0 angstrom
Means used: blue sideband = 11.5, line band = 11.9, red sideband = 11.2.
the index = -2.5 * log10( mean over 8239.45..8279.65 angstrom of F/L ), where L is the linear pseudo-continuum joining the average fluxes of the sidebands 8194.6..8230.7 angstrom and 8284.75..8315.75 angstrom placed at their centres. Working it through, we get 0.02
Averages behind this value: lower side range 11.8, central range 11.2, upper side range 11.1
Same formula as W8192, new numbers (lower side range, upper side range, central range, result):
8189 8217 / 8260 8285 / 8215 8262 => -1.3 angstrom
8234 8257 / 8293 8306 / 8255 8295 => 0.9 angstrom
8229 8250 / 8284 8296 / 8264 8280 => -0.1 angstrom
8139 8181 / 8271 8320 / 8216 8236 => -1.5 angstrom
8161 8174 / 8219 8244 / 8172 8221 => 0.9 angstrom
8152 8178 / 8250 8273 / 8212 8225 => -1.1 angstrom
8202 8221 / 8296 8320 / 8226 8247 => -0.4 angstrom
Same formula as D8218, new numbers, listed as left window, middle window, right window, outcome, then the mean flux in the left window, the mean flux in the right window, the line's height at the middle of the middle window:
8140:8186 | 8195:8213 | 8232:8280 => 0.1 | 11.5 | 11.4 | 11.5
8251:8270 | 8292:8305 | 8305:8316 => 0.0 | 11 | 11.2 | 11.2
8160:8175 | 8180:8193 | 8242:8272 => 0.0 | 11.6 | 11.1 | 11.5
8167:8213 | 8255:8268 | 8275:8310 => 0.5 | 11.6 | 11.2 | 11.3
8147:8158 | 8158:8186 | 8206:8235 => -0.4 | 11.1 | 12.1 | 11.4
